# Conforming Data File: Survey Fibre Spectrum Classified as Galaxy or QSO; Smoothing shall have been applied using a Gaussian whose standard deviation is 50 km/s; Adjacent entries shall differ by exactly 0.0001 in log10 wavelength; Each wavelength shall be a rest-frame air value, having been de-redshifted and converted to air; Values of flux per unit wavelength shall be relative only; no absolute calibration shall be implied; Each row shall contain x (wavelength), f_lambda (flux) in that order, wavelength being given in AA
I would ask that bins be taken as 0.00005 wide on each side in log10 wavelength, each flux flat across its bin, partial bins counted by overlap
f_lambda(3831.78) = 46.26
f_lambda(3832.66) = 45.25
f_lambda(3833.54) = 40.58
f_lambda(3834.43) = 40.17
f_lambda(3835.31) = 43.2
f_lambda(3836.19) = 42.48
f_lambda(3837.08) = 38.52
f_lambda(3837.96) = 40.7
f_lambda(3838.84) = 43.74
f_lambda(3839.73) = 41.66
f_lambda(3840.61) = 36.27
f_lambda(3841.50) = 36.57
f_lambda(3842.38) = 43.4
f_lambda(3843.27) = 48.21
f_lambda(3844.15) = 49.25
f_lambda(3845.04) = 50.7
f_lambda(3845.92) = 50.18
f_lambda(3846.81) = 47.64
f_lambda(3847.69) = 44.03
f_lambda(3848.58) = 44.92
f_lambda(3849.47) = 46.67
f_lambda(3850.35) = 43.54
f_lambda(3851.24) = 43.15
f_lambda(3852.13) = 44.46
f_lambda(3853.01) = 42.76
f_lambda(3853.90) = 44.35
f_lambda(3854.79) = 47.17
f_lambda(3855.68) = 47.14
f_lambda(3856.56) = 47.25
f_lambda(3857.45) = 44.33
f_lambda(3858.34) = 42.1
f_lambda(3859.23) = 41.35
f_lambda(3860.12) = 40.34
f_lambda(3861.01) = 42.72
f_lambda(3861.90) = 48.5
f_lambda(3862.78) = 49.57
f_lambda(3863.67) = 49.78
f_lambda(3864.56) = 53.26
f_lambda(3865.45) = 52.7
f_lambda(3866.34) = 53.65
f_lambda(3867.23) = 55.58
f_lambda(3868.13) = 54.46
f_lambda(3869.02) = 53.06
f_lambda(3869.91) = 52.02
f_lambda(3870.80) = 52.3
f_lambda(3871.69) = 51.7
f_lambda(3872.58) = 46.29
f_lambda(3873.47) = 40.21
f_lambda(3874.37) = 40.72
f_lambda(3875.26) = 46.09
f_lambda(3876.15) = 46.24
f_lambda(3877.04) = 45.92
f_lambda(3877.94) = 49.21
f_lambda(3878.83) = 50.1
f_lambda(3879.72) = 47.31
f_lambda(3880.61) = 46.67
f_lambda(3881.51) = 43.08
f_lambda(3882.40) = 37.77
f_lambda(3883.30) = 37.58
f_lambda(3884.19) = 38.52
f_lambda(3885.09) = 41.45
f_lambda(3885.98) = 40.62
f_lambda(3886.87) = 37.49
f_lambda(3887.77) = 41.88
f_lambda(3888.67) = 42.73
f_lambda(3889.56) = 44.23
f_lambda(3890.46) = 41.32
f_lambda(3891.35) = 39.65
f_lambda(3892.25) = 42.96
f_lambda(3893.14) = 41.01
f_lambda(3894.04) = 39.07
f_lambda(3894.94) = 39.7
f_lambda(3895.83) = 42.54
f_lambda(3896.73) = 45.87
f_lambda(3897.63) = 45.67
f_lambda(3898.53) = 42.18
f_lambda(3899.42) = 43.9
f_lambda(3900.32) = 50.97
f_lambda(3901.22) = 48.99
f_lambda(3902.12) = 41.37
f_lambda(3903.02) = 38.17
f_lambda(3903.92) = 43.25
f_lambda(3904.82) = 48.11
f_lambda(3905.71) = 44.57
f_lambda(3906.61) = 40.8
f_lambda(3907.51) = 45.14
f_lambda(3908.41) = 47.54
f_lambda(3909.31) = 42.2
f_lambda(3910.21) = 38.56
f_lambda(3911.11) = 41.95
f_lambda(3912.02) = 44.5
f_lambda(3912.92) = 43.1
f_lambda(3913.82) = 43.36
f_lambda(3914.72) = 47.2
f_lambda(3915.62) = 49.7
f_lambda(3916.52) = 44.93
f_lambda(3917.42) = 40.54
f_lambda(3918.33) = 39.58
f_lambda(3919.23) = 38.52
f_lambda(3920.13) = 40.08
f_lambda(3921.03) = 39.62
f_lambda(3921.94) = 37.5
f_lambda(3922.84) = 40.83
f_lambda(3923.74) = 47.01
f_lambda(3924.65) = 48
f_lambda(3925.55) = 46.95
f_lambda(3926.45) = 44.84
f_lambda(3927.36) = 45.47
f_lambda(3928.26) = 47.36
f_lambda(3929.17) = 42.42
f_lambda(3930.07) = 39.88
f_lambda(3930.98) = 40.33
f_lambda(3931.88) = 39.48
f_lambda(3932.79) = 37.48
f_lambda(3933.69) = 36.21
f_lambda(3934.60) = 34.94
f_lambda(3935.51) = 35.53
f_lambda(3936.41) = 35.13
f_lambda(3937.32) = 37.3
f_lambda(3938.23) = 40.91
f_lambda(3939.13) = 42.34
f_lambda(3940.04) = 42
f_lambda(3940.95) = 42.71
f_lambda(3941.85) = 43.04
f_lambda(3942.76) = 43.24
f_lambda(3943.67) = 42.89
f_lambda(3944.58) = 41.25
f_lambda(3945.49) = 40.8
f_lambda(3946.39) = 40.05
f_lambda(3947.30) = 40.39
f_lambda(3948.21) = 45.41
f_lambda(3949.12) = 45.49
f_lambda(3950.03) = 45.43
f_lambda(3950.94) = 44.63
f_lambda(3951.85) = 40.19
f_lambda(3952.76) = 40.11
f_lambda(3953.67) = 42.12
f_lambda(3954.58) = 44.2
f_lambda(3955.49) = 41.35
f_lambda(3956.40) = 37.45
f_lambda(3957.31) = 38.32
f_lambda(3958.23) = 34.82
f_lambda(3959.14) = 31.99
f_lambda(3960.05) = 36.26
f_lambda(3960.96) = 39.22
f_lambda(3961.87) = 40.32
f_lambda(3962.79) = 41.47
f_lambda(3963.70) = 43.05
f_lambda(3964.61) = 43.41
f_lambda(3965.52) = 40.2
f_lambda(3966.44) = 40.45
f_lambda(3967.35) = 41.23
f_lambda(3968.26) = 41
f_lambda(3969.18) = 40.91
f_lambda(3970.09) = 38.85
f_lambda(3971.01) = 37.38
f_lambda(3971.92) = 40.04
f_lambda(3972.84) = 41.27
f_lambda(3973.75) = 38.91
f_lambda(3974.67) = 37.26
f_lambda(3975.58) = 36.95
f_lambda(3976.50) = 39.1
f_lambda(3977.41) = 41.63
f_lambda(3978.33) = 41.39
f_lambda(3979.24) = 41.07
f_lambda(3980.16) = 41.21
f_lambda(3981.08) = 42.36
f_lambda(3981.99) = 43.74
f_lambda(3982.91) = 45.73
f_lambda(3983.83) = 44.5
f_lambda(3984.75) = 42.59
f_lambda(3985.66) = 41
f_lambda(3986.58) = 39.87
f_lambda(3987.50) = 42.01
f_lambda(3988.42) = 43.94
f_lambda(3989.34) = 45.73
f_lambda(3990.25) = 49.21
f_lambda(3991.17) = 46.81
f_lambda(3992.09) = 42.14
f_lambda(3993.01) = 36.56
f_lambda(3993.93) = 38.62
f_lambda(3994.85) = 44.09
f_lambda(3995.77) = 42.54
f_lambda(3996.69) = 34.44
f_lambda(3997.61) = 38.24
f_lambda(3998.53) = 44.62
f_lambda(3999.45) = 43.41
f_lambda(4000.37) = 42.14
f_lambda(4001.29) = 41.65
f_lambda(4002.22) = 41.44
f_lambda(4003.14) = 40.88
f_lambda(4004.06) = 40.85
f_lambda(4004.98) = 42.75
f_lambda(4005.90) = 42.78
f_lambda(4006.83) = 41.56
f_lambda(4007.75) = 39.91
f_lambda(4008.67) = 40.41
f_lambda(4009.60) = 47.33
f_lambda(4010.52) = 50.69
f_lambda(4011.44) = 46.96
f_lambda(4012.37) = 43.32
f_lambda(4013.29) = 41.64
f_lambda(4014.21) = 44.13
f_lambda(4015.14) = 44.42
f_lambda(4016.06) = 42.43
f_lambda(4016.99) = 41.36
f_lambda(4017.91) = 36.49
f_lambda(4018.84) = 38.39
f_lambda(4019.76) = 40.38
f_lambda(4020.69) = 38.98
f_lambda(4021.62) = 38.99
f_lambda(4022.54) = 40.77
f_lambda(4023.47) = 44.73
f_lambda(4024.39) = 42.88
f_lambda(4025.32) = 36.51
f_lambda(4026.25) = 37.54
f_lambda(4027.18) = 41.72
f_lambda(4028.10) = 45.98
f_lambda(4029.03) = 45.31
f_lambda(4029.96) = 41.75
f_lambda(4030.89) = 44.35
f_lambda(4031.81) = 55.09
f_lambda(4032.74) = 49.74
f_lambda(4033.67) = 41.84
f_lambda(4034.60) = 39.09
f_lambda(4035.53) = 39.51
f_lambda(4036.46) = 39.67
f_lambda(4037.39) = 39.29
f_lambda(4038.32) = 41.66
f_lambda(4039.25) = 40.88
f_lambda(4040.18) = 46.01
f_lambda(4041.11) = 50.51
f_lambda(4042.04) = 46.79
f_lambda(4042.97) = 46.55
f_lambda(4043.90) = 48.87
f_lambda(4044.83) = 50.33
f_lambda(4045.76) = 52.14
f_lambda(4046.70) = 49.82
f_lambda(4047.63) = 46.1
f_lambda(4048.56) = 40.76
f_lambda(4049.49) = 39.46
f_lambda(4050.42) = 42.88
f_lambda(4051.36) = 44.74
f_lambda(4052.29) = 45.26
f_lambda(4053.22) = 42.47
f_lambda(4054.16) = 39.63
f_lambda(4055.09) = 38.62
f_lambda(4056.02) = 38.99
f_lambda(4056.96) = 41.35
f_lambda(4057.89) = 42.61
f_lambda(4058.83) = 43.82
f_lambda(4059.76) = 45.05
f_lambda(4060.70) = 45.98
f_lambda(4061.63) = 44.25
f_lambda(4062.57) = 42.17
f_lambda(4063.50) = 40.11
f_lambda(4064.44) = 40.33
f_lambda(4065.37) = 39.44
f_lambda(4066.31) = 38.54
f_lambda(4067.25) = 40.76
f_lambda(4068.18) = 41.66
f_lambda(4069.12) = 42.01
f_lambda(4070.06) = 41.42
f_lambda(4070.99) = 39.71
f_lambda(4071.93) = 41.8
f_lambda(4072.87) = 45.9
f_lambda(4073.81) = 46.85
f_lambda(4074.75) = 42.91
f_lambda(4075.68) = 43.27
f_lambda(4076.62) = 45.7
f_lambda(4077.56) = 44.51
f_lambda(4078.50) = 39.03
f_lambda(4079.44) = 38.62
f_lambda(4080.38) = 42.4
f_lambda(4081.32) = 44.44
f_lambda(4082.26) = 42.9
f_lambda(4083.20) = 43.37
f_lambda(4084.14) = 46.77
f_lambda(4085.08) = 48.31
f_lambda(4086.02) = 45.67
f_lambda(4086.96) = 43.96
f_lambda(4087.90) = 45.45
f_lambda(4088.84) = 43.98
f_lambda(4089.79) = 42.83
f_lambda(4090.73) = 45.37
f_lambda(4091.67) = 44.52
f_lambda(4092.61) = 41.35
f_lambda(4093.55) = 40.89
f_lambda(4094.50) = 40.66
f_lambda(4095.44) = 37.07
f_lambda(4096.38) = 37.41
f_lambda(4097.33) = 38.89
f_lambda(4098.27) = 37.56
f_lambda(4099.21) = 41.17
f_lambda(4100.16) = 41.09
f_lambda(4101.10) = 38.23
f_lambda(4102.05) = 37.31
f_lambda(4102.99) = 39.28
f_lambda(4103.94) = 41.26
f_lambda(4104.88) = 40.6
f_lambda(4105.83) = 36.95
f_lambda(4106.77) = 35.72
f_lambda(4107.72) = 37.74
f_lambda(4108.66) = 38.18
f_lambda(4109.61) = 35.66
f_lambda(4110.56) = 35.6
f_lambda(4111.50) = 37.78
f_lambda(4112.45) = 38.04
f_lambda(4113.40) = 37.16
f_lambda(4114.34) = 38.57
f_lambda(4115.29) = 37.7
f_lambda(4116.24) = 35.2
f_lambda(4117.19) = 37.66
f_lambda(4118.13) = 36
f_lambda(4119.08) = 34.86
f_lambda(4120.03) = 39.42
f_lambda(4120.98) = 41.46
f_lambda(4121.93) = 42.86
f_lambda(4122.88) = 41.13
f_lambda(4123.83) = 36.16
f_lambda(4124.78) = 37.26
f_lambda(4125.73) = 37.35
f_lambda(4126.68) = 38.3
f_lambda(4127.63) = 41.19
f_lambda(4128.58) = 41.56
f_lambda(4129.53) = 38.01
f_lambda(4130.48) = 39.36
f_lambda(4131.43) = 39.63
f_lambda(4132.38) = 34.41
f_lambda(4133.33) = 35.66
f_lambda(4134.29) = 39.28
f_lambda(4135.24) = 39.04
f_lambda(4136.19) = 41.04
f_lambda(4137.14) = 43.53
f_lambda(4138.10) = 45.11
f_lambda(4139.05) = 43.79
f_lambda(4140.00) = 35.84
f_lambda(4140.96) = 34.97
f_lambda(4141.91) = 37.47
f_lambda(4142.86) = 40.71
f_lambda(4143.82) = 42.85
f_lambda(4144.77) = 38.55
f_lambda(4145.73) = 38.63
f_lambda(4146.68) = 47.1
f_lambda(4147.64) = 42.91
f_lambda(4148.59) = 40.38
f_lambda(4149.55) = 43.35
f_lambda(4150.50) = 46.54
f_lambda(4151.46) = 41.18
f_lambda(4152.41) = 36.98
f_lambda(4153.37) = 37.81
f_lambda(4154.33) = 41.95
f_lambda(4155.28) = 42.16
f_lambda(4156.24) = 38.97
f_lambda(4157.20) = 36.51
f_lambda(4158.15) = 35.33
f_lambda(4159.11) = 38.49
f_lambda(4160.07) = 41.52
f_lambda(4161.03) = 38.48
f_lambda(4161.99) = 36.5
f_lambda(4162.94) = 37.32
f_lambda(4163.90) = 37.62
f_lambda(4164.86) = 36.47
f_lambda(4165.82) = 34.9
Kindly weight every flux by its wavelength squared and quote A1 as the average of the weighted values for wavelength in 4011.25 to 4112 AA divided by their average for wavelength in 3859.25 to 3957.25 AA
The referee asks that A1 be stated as 1.0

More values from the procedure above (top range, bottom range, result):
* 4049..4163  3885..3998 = 1.06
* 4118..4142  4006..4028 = 0.99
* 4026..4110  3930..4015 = 1.08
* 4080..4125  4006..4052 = 0.96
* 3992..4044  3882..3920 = 1.06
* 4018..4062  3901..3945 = 1.09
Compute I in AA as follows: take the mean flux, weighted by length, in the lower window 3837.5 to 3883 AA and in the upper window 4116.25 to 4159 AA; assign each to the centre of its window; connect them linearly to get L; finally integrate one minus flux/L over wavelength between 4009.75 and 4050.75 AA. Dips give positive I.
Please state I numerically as -1.4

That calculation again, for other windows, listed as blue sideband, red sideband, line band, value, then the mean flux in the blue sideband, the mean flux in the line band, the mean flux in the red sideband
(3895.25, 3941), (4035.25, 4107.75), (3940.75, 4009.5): 1.9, 42.5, 41.3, 42.5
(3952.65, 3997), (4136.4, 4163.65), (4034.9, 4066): -2.2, 40.8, 43.5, 40.2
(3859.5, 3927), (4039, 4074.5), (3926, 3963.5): 3.1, 44.6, 40.6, 43.5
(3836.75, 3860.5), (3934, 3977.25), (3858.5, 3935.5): -3.0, 44.1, 44.1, 40.2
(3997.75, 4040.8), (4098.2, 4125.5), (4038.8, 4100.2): -4.5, 42.4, 43.1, 38.2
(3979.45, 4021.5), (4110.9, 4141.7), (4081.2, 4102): -1.3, 42.3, 42.2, 38.7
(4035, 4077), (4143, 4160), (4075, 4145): 2.9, 43.2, 40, 40.6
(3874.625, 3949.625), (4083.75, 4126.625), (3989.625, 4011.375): -0.6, 42.5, 42.4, 39.7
